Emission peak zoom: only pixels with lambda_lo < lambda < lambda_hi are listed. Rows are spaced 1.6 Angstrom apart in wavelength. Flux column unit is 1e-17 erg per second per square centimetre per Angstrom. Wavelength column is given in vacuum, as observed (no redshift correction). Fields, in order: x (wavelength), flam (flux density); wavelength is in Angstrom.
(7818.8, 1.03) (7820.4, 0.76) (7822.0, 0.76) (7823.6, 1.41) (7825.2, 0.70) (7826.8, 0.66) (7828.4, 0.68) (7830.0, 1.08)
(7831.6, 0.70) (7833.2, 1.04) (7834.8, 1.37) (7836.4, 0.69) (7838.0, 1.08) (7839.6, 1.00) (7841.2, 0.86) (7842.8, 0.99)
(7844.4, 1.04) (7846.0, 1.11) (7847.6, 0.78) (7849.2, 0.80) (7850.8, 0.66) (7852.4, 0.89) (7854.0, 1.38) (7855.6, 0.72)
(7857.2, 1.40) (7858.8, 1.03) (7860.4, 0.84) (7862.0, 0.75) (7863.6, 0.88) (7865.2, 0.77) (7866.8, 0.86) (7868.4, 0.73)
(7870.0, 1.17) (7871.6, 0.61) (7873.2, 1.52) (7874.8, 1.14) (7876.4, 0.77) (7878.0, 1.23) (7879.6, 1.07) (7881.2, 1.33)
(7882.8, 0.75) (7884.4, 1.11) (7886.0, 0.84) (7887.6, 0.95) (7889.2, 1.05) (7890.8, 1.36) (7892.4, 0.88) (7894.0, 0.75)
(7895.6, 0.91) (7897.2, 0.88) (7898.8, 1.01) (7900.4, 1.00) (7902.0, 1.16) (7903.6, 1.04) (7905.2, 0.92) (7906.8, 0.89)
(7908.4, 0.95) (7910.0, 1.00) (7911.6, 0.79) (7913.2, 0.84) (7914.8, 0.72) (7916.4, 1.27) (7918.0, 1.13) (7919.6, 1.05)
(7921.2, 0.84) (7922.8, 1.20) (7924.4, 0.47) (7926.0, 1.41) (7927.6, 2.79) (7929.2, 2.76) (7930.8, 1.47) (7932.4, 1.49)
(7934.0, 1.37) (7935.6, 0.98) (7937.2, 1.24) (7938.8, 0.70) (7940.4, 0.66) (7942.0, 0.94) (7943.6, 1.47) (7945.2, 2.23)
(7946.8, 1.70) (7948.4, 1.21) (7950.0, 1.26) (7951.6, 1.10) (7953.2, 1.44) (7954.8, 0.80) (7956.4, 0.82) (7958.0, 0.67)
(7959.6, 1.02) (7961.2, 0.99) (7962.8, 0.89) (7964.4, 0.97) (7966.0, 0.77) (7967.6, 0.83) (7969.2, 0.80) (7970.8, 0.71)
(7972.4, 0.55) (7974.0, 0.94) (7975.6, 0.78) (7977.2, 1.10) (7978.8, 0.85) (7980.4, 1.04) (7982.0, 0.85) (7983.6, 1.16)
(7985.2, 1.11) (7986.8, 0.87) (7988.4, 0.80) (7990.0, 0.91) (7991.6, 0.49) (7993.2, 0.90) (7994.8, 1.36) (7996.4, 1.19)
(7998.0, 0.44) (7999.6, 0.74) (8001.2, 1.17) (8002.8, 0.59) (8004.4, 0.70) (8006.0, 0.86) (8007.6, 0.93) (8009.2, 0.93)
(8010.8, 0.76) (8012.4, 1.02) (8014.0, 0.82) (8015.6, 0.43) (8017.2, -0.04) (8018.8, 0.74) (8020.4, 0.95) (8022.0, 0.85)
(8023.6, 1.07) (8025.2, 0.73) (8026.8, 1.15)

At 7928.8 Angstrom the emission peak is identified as [S II] 6716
